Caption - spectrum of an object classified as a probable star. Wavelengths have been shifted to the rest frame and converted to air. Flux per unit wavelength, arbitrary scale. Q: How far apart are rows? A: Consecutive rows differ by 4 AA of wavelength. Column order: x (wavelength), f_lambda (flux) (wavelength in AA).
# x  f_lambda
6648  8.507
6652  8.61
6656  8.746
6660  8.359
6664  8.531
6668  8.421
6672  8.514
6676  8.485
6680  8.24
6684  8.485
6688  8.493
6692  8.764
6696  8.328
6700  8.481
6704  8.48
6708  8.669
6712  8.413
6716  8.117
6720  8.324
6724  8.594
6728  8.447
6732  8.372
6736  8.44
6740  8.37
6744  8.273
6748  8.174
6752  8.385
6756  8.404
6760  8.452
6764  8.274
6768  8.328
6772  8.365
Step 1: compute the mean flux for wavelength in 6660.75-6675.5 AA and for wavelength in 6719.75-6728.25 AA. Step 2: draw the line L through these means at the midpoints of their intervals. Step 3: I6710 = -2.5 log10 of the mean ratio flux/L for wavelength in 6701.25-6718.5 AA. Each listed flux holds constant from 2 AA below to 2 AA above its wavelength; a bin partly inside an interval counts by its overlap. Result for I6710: 0.01 mag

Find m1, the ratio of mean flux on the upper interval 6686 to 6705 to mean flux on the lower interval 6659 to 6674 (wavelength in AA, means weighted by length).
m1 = 1.0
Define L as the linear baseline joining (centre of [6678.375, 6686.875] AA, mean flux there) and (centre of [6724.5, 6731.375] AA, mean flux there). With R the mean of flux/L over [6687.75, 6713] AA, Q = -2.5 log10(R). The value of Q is -0.01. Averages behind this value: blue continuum 8.38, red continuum 8.46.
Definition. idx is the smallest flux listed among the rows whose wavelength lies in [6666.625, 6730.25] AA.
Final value 8.117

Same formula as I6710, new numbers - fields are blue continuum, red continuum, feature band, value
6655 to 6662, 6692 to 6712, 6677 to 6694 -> 0.003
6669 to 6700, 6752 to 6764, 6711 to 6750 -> 0.009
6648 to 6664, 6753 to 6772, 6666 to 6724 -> 0.005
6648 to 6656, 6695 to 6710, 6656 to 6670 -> 0.014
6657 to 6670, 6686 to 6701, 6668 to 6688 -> 0.007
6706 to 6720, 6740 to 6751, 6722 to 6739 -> -0.018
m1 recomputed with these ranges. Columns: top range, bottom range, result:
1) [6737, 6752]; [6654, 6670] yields 0.97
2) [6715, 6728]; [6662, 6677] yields 0.99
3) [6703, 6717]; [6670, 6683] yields 1.00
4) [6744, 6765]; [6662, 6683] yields 0.99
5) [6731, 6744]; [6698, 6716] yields 0.99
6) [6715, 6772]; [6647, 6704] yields 0.98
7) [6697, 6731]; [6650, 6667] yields 0.99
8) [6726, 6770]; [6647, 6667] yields 0.98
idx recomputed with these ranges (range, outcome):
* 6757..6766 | 8.274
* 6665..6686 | 8.24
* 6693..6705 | 8.328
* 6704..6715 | 8.413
